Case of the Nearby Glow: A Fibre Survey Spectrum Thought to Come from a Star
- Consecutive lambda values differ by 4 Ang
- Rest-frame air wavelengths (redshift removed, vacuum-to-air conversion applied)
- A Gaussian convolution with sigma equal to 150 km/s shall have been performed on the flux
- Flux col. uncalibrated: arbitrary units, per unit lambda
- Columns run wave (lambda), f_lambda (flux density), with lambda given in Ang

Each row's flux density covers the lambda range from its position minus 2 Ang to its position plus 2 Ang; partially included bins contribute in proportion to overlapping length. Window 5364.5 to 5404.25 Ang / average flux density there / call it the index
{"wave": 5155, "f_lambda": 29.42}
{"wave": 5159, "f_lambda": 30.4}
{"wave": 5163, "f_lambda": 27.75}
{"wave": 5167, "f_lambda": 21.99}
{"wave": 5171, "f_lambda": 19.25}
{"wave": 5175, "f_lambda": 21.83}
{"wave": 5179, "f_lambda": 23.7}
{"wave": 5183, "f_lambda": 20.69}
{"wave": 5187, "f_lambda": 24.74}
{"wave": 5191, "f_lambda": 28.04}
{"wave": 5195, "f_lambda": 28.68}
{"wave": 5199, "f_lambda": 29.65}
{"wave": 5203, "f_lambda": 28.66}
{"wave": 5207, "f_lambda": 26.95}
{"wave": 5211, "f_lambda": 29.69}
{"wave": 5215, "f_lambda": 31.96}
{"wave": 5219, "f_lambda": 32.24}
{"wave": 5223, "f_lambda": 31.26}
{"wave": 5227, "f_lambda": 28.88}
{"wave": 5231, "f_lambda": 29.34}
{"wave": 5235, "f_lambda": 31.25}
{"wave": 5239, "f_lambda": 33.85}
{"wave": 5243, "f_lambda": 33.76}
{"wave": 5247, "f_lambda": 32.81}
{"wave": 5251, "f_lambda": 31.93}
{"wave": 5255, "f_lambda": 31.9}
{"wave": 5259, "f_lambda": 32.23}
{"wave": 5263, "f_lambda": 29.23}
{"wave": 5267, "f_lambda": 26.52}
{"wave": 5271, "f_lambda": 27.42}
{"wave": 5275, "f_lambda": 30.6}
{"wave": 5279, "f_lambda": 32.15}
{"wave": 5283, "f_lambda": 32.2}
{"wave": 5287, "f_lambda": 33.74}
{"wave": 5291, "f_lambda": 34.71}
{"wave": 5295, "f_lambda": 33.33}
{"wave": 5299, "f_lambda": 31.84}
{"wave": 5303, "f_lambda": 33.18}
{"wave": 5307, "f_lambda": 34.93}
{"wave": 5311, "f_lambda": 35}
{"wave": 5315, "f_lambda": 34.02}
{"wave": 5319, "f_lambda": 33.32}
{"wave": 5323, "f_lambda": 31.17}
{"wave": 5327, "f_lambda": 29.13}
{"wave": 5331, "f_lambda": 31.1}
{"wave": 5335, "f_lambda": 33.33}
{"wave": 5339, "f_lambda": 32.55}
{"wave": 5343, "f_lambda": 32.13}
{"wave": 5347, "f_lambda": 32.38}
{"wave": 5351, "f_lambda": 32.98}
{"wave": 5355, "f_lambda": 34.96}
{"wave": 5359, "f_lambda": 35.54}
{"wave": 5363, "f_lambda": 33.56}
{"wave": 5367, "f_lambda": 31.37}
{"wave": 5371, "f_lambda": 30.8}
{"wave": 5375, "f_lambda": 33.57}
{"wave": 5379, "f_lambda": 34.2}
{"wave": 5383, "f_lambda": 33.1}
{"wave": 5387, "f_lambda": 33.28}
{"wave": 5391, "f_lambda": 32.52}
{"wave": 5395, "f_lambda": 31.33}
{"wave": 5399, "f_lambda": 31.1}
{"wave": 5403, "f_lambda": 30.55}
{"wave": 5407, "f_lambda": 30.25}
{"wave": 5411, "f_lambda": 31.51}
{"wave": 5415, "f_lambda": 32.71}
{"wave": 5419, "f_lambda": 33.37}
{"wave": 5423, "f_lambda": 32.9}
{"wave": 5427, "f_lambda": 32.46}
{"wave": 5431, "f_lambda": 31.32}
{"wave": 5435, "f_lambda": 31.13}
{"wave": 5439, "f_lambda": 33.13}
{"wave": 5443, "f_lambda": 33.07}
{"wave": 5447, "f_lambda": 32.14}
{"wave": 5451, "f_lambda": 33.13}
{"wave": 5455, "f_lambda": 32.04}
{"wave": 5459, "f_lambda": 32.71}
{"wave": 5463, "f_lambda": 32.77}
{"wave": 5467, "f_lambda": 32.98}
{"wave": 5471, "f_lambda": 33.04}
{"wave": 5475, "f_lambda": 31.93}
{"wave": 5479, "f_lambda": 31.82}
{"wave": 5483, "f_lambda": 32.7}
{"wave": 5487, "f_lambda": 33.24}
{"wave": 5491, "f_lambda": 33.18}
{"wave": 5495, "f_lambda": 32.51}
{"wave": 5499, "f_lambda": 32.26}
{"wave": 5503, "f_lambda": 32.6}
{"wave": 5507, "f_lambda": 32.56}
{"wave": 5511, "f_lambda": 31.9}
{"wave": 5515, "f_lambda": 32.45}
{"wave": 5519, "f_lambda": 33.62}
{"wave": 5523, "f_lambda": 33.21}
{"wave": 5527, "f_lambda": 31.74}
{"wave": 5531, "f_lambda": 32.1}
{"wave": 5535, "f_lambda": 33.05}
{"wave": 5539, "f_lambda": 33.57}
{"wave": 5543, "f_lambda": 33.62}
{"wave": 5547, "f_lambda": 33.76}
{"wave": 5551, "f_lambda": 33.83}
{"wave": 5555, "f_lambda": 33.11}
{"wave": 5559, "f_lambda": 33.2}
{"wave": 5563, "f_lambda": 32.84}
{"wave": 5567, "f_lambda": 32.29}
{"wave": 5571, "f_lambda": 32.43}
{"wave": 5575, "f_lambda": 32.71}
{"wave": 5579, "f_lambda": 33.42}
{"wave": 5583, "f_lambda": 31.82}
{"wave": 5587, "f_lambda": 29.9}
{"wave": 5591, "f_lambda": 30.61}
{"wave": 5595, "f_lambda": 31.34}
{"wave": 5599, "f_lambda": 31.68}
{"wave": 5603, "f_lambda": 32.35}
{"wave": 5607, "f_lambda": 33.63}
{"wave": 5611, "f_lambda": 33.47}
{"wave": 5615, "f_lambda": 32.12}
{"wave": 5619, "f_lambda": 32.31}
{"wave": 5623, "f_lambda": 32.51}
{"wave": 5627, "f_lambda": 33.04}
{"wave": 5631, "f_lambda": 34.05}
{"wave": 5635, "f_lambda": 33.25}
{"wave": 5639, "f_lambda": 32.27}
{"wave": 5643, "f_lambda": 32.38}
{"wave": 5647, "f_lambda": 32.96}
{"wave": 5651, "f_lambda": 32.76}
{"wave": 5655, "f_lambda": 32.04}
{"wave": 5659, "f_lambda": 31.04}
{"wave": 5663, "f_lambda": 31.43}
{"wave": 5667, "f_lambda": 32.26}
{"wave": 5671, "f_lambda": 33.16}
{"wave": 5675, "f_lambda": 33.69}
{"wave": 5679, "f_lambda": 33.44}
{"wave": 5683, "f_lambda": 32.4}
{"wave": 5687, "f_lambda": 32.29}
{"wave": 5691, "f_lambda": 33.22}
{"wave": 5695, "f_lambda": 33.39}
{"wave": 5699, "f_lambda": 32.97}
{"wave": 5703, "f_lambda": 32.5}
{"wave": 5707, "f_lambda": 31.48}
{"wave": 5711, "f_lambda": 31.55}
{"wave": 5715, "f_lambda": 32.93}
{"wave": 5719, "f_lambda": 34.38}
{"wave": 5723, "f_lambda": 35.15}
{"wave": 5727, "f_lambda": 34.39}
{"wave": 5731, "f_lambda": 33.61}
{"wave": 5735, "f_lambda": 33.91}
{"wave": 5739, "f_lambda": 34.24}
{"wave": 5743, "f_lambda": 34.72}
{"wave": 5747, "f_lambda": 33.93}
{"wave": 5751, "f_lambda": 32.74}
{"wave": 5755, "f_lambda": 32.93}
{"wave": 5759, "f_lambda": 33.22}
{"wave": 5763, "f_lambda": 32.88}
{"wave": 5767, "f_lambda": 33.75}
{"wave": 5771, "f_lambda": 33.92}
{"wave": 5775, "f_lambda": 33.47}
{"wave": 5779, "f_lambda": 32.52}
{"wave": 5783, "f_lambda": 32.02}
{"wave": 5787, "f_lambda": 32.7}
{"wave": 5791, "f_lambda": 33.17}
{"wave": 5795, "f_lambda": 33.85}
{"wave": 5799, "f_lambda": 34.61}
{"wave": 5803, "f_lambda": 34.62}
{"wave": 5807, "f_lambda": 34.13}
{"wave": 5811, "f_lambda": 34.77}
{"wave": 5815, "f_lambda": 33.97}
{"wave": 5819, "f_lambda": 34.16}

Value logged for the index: 32.2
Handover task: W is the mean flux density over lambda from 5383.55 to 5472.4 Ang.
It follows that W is 32.3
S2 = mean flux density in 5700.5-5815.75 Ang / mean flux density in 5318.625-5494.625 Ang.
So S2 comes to 1.03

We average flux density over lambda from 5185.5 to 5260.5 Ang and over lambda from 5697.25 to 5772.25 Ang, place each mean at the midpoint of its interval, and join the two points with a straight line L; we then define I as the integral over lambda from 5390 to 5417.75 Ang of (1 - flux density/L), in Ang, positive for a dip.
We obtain 0.1 Ang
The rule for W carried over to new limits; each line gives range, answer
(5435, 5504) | 32.6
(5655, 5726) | 32.8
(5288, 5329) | 33.1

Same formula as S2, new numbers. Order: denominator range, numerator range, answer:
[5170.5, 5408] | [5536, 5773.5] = 1.06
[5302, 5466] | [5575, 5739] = 1.00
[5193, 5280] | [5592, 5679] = 1.07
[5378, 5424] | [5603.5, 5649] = 1.02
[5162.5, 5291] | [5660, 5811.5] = 1.15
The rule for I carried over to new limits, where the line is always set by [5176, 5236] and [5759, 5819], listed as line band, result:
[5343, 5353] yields -1.0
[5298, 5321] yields -3.6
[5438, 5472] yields -2.5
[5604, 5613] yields -0.4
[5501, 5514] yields -0.6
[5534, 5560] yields -1.7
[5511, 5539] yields -1.4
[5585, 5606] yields 0.3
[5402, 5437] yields -1.9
